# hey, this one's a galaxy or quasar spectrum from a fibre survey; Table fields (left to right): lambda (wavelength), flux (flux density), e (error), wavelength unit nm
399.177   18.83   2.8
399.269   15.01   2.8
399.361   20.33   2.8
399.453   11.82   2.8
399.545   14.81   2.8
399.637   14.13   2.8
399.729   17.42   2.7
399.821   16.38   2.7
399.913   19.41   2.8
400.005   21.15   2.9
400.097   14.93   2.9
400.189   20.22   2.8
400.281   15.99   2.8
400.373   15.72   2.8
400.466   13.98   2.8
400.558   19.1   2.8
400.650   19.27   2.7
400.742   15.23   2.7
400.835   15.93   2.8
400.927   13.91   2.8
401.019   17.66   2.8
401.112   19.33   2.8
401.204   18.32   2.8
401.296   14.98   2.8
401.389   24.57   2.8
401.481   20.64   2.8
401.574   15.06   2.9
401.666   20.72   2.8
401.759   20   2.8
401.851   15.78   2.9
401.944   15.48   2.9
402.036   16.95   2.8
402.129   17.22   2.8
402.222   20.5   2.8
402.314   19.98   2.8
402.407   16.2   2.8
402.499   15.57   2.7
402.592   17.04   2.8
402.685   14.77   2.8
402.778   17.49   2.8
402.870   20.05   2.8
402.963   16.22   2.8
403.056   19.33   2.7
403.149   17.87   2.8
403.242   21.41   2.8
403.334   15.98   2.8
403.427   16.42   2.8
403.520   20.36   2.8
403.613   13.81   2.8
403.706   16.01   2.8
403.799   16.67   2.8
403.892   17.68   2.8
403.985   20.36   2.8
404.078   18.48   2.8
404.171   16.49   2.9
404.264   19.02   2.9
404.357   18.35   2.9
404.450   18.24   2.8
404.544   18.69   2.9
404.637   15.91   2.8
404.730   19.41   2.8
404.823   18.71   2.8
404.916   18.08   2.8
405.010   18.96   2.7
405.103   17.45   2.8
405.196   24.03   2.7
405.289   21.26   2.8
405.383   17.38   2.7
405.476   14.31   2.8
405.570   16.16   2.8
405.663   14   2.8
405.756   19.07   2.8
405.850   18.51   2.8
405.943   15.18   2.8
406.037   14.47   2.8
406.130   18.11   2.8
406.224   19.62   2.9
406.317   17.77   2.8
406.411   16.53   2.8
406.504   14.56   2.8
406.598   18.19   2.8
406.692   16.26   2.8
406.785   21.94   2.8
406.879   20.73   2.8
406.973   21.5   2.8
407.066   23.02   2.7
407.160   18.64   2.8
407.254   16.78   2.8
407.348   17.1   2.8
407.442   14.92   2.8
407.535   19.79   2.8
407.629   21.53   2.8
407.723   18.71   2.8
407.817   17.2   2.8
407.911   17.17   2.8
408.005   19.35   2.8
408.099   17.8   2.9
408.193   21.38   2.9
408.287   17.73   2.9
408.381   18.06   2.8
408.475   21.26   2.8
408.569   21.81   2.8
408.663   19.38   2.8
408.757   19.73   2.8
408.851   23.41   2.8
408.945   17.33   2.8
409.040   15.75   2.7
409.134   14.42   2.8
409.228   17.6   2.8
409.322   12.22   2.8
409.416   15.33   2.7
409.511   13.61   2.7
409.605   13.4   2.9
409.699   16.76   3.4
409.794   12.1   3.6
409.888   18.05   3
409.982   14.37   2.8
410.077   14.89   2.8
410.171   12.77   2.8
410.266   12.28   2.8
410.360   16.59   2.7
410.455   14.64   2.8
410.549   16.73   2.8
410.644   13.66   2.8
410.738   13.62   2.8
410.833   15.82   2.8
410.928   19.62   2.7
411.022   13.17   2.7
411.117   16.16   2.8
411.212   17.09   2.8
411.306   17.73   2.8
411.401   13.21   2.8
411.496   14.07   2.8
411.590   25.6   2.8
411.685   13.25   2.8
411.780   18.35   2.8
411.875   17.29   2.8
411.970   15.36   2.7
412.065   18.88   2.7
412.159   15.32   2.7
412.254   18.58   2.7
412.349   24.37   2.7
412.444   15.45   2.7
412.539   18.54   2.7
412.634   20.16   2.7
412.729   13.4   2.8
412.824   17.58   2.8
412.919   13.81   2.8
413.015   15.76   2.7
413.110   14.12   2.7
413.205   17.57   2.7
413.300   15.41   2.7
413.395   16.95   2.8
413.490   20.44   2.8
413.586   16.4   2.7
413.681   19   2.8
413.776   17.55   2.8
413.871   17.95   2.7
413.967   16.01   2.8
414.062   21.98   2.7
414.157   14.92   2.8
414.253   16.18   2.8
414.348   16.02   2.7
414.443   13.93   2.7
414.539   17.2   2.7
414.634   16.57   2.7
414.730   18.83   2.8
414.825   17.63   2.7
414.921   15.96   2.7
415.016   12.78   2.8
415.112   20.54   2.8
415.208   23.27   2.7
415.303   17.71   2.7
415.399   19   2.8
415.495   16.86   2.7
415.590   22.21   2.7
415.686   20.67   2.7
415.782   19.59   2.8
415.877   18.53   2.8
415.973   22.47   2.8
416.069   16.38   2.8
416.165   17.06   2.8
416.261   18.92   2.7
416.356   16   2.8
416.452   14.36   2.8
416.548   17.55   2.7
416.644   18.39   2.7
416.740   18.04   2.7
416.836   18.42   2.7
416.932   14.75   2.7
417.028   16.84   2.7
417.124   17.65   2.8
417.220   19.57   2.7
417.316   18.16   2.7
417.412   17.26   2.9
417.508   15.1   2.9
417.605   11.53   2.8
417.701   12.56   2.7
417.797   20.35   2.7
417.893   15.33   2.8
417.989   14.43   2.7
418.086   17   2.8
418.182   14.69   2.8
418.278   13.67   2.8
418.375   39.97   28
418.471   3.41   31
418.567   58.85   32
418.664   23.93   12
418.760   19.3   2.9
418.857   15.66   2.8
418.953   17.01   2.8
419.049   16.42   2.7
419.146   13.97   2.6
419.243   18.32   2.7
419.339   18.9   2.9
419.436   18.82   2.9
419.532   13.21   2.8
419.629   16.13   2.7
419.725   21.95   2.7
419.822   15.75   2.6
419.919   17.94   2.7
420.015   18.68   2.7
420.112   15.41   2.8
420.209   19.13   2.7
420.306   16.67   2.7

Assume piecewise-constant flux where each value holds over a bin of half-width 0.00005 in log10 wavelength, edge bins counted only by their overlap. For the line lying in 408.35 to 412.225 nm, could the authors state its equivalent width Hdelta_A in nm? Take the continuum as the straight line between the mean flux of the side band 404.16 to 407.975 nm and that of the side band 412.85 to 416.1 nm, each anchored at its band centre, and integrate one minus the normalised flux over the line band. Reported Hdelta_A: 0.34 nm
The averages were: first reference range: 18.2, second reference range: 17.7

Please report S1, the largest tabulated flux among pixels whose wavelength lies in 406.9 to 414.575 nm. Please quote 25.6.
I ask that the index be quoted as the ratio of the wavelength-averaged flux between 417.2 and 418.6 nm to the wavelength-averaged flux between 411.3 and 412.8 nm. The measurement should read 1.09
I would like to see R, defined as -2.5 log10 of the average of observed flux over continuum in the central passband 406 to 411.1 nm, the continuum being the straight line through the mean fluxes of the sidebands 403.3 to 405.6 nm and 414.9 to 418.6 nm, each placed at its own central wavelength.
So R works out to 0.056 mag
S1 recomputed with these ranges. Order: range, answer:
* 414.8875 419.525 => 58.85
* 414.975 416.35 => 23.27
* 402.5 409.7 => 24.03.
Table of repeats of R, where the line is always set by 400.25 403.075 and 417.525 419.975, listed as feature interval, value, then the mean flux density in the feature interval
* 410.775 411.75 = 0.101 mag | 16.6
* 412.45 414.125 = 0.072 mag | 17.1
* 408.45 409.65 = 0.047 mag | 17.3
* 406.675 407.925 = -0.068 mag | 19.1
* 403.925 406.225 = -0.014 mag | 18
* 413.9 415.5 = 0.063 mag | 17.4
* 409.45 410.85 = 0.234 mag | 14.6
